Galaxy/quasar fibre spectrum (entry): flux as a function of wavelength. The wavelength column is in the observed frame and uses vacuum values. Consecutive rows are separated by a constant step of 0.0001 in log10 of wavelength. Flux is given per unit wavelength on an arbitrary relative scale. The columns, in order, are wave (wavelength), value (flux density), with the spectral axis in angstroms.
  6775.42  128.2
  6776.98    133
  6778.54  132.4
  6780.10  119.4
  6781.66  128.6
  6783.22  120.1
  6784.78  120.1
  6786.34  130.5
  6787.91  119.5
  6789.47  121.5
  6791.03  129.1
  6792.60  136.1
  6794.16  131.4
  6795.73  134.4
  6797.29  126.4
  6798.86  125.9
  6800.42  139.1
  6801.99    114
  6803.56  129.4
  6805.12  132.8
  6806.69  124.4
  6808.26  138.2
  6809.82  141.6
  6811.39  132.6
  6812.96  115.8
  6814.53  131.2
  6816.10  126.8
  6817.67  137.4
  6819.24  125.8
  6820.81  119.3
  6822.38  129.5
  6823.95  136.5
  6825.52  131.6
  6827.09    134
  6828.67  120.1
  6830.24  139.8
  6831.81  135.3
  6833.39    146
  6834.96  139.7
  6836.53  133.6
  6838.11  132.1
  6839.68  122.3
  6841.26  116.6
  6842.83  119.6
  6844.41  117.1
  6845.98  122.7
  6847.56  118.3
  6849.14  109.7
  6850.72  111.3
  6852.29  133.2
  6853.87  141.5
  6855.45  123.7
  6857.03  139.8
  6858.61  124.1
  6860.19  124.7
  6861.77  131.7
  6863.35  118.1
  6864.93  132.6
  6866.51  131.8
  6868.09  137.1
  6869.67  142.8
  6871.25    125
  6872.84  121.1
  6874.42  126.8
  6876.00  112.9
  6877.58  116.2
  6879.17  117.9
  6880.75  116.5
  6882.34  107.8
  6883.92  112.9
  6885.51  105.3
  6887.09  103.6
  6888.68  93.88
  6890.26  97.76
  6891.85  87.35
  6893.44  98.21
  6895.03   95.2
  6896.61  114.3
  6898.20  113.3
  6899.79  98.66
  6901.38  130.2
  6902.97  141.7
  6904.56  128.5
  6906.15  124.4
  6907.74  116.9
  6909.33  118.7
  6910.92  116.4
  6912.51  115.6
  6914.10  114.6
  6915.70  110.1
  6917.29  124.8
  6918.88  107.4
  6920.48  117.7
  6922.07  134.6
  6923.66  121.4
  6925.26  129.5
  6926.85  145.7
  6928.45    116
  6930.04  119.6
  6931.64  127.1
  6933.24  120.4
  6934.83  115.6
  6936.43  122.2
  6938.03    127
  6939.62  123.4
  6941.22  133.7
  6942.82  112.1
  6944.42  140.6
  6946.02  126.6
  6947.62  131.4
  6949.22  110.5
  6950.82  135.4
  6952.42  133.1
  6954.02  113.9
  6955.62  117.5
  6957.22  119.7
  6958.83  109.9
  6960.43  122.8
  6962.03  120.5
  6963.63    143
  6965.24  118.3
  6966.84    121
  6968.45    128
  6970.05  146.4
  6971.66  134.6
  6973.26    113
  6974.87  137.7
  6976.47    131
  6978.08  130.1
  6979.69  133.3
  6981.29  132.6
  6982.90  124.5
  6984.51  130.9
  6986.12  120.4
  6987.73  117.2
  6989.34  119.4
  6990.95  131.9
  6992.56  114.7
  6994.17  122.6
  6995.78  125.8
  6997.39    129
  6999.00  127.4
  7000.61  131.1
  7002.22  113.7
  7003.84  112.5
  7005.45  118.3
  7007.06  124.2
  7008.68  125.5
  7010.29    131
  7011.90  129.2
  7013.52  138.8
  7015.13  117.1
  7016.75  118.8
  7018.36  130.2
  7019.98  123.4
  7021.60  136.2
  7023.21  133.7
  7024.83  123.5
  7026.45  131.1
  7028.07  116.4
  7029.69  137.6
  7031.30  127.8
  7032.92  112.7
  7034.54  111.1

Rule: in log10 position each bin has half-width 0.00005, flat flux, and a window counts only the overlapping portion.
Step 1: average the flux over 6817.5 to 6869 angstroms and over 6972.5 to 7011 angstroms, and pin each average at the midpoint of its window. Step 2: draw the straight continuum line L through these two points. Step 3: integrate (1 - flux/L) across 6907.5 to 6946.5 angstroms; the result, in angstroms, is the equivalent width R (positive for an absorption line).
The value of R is 1.2 angstroms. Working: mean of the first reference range 128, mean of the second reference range 125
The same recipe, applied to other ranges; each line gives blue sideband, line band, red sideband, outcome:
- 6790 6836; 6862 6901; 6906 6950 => 3.7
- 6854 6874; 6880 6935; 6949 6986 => 5.5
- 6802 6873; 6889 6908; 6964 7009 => 2.4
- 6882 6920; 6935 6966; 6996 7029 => -1.7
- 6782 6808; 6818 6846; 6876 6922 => -1.6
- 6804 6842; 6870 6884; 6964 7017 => 1.2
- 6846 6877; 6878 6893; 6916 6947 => 2.5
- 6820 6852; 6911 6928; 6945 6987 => 0.6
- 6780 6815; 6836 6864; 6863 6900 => -1.2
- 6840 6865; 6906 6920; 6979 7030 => 0.9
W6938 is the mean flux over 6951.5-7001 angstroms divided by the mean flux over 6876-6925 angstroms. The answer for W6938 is 1.1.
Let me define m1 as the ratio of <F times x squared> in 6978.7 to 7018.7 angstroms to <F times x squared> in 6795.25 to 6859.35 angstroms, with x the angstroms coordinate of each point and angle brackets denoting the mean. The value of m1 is 1.02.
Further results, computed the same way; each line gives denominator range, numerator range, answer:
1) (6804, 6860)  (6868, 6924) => 0.91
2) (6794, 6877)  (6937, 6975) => 1.01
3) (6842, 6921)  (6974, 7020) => 1.10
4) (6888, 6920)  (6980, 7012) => 1.13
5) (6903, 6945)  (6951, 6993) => 1.04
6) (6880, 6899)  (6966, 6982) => 1.29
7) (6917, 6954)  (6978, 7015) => 1.02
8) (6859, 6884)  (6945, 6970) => 1.03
